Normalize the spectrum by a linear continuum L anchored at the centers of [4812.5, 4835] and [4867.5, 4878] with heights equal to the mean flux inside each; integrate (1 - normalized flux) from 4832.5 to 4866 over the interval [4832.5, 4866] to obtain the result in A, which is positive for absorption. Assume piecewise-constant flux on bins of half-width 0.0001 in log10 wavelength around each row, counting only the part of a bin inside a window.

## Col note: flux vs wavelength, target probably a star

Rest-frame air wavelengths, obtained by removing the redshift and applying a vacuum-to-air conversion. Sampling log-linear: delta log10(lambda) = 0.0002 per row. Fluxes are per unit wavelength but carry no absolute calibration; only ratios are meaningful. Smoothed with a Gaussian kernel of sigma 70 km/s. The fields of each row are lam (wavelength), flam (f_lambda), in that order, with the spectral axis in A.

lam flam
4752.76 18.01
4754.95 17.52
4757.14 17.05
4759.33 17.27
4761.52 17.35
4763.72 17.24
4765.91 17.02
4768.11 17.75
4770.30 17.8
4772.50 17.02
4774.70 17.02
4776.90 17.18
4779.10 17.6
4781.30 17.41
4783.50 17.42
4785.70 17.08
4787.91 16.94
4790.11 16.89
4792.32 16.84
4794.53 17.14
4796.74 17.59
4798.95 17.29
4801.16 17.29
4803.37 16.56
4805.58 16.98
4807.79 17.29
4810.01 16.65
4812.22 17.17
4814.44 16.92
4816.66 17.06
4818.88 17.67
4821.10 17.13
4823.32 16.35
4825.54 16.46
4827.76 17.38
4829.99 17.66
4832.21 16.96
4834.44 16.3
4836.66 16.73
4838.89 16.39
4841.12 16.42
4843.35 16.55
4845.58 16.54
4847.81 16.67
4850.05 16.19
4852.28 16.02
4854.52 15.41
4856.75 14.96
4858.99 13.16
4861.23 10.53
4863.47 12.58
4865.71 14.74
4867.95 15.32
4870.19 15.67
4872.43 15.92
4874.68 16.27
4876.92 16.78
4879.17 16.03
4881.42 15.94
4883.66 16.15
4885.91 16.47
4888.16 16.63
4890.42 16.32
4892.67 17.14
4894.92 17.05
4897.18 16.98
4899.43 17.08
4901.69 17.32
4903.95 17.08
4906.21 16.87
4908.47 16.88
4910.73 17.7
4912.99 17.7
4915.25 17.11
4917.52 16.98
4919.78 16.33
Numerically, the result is 2.41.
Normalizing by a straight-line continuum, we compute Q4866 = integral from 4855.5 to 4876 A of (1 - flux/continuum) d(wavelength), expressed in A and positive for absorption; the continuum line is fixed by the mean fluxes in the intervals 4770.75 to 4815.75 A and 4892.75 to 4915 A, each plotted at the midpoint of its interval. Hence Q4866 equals 3.3 A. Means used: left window 17.1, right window 17.2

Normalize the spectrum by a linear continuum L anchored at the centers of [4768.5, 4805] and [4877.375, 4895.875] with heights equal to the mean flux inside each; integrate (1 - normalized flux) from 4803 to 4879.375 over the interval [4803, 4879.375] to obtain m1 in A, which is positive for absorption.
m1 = 3.3 A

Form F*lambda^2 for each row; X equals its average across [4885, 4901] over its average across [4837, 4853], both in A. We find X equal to 1.05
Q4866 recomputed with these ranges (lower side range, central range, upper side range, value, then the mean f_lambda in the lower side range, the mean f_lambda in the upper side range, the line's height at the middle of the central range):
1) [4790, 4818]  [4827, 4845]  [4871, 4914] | 0.2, 17.1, 16.7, 16.9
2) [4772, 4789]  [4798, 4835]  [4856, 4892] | -1.3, 17.2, 15.2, 16.5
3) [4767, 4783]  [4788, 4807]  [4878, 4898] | 0.2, 17.4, 16.5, 17.2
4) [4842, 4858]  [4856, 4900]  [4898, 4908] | 2.7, 16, 17.1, 16.6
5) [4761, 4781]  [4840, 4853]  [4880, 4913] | 0.5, 17.3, 16.9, 17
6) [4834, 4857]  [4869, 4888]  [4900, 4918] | 0.6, 16.2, 17.2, 16.7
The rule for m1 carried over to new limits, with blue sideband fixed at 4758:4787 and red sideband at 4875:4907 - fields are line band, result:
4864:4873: 0.9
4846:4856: 0.5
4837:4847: 0.3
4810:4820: 0.0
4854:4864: 2.1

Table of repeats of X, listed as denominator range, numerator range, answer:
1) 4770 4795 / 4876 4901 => 1.01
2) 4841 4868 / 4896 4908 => 1.16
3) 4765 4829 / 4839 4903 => 0.95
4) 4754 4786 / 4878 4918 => 1.03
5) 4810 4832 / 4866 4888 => 0.96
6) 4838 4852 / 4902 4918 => 1.07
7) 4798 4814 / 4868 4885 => 0.97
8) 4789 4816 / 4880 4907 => 1.02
